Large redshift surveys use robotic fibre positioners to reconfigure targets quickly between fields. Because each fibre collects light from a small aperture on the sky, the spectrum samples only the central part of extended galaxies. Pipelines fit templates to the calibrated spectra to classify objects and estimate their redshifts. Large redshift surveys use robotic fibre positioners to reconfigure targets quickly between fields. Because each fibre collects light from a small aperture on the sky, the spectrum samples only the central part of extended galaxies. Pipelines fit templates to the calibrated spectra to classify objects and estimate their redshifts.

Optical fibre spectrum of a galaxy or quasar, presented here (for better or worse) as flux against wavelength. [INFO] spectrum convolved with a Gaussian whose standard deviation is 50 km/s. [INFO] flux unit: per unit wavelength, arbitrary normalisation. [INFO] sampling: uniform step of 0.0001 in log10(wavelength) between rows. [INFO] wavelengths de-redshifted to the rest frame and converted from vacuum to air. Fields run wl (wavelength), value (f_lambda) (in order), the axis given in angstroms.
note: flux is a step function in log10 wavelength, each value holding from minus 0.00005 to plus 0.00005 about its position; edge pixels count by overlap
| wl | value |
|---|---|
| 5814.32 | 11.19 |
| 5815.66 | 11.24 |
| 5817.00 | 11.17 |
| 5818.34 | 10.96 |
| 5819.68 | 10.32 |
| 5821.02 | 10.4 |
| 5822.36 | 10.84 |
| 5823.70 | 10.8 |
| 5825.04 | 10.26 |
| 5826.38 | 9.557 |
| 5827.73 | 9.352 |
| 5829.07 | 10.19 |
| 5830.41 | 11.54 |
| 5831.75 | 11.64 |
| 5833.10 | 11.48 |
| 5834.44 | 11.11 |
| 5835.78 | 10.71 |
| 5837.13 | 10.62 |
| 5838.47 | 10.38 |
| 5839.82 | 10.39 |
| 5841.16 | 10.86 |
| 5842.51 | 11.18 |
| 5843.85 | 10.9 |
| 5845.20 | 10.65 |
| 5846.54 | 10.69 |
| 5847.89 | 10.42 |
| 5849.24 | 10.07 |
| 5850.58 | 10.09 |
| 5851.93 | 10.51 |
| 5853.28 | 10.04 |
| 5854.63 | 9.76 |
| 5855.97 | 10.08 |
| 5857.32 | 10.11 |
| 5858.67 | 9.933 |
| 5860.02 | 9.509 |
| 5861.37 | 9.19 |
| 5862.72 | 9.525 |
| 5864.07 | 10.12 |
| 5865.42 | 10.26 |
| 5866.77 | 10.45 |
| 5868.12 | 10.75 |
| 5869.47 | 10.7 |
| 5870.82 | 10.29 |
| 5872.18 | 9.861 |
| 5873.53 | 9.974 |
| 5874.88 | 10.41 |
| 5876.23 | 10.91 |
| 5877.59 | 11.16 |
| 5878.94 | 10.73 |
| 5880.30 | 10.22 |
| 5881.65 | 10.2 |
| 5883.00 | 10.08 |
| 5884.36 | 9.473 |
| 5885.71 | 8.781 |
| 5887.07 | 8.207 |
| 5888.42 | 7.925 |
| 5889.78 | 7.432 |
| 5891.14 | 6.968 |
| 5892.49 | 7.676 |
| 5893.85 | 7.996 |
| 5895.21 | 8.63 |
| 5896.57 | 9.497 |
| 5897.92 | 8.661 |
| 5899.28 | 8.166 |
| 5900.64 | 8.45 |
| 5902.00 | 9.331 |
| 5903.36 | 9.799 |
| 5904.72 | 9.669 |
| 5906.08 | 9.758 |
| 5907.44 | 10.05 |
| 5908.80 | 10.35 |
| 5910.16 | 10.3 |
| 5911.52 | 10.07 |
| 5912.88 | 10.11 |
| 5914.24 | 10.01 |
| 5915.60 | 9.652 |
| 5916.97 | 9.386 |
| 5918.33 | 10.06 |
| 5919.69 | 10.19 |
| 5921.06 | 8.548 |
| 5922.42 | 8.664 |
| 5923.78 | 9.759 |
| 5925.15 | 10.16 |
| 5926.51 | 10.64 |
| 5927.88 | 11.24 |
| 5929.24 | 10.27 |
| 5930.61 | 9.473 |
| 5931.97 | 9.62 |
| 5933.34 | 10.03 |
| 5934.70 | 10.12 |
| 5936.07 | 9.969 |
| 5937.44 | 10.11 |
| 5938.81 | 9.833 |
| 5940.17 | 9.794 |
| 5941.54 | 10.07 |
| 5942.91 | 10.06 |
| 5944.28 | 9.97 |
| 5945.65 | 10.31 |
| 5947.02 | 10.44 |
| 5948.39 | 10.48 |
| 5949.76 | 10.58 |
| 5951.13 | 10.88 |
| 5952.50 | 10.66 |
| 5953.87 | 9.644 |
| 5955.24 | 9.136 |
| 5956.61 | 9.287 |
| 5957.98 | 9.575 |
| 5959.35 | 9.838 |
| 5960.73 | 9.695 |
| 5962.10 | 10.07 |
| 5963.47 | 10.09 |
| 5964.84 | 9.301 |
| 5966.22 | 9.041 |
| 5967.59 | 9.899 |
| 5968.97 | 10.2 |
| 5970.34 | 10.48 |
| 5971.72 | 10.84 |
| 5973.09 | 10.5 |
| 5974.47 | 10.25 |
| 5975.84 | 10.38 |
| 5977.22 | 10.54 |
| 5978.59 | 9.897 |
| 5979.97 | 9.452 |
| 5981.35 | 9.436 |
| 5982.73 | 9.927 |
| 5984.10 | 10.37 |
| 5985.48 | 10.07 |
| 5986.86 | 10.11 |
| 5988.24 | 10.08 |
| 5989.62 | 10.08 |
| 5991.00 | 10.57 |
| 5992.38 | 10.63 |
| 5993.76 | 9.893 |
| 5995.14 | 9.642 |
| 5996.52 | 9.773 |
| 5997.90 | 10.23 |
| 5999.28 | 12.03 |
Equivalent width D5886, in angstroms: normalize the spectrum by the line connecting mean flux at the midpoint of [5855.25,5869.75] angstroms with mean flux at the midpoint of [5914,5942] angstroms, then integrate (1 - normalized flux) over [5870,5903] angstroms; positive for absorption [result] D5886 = 2.5 angstroms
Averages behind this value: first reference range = 10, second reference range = 9.88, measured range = 9.22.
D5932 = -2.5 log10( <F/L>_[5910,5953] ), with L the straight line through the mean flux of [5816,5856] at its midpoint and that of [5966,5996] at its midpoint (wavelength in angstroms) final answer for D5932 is 0.03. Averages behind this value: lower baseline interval 10.6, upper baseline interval 10.1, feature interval 10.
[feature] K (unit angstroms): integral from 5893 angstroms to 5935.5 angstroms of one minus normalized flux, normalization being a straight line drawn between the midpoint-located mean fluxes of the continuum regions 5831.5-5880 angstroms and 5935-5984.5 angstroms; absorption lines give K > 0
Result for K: 2.4 angstroms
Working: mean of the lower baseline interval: 10.4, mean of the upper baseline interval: 10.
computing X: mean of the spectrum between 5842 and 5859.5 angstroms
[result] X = 10.3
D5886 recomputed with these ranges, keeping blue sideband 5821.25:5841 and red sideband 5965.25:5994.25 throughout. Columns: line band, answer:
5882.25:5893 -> 2.2 angstroms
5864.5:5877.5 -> 0.1 angstroms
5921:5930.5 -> 0.3 angstroms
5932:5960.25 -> 0.6 angstroms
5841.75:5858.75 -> 0.3 angstroms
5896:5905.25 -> 1.2 angstroms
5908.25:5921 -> 0.5 angstroms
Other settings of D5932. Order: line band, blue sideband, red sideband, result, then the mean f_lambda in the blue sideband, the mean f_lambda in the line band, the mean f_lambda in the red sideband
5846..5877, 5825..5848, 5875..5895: -0.03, 10.7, 10.2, 9.15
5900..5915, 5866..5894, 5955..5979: -0.01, 9.56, 9.81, 9.96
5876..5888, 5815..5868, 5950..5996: 0.05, 10.4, 9.89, 10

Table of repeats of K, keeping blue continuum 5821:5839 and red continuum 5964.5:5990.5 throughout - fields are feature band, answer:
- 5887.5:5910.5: 3.4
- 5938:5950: 0.0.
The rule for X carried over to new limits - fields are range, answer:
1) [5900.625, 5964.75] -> 9.93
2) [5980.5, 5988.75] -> 9.98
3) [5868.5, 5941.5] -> 9.62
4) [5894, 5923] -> 9.47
